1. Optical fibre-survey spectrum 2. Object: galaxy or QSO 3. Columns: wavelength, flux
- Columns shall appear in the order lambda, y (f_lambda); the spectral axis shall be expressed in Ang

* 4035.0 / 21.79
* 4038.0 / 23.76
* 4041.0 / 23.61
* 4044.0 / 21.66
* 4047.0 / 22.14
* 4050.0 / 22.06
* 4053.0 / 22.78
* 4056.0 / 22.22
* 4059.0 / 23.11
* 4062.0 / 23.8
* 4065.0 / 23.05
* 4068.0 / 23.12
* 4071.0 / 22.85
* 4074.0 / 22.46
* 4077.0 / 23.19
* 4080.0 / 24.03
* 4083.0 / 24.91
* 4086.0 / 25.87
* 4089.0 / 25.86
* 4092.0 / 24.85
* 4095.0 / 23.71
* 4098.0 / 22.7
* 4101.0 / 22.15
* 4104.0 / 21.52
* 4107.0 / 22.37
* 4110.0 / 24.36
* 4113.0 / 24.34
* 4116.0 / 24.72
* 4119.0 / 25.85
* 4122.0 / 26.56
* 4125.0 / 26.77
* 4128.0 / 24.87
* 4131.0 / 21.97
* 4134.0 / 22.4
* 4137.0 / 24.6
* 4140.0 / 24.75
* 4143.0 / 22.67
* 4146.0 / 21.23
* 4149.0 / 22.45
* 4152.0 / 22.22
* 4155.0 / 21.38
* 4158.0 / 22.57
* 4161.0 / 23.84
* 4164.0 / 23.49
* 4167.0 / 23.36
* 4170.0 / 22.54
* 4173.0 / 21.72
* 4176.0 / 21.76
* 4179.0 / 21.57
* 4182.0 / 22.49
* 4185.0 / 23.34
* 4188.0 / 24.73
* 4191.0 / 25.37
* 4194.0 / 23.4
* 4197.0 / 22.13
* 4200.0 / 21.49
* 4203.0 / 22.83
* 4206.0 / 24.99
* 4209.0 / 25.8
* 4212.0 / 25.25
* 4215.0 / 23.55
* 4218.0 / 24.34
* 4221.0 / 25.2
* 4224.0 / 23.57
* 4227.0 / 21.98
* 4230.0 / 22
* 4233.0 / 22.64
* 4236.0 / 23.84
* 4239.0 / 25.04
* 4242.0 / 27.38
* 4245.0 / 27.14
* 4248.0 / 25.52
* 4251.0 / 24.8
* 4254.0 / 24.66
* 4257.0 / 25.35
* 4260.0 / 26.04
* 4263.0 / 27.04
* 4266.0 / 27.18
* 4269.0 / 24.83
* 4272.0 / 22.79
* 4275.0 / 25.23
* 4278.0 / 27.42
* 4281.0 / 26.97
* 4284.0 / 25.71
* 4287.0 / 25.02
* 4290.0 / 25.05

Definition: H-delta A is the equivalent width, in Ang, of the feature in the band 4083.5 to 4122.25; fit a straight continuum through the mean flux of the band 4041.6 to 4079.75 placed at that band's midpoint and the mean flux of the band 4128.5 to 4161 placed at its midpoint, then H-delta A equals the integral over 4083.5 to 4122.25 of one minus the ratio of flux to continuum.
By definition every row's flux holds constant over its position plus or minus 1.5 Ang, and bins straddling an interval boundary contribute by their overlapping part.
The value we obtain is -2.39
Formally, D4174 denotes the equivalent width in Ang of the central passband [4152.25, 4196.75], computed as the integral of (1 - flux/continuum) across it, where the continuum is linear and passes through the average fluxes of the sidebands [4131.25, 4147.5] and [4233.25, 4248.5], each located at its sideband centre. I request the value 1.8 Ang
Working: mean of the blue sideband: 23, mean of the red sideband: 25.5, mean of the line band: 22.9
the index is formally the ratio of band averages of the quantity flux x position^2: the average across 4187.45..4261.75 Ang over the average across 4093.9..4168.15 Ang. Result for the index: 1.09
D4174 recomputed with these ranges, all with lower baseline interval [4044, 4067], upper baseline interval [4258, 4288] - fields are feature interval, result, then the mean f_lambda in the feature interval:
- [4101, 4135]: -0.7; 24.1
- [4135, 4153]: 0.7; 23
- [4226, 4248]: 0.8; 24.4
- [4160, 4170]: 0.4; 23.4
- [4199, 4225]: 0.8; 24.2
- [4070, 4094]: -1.3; 24.3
